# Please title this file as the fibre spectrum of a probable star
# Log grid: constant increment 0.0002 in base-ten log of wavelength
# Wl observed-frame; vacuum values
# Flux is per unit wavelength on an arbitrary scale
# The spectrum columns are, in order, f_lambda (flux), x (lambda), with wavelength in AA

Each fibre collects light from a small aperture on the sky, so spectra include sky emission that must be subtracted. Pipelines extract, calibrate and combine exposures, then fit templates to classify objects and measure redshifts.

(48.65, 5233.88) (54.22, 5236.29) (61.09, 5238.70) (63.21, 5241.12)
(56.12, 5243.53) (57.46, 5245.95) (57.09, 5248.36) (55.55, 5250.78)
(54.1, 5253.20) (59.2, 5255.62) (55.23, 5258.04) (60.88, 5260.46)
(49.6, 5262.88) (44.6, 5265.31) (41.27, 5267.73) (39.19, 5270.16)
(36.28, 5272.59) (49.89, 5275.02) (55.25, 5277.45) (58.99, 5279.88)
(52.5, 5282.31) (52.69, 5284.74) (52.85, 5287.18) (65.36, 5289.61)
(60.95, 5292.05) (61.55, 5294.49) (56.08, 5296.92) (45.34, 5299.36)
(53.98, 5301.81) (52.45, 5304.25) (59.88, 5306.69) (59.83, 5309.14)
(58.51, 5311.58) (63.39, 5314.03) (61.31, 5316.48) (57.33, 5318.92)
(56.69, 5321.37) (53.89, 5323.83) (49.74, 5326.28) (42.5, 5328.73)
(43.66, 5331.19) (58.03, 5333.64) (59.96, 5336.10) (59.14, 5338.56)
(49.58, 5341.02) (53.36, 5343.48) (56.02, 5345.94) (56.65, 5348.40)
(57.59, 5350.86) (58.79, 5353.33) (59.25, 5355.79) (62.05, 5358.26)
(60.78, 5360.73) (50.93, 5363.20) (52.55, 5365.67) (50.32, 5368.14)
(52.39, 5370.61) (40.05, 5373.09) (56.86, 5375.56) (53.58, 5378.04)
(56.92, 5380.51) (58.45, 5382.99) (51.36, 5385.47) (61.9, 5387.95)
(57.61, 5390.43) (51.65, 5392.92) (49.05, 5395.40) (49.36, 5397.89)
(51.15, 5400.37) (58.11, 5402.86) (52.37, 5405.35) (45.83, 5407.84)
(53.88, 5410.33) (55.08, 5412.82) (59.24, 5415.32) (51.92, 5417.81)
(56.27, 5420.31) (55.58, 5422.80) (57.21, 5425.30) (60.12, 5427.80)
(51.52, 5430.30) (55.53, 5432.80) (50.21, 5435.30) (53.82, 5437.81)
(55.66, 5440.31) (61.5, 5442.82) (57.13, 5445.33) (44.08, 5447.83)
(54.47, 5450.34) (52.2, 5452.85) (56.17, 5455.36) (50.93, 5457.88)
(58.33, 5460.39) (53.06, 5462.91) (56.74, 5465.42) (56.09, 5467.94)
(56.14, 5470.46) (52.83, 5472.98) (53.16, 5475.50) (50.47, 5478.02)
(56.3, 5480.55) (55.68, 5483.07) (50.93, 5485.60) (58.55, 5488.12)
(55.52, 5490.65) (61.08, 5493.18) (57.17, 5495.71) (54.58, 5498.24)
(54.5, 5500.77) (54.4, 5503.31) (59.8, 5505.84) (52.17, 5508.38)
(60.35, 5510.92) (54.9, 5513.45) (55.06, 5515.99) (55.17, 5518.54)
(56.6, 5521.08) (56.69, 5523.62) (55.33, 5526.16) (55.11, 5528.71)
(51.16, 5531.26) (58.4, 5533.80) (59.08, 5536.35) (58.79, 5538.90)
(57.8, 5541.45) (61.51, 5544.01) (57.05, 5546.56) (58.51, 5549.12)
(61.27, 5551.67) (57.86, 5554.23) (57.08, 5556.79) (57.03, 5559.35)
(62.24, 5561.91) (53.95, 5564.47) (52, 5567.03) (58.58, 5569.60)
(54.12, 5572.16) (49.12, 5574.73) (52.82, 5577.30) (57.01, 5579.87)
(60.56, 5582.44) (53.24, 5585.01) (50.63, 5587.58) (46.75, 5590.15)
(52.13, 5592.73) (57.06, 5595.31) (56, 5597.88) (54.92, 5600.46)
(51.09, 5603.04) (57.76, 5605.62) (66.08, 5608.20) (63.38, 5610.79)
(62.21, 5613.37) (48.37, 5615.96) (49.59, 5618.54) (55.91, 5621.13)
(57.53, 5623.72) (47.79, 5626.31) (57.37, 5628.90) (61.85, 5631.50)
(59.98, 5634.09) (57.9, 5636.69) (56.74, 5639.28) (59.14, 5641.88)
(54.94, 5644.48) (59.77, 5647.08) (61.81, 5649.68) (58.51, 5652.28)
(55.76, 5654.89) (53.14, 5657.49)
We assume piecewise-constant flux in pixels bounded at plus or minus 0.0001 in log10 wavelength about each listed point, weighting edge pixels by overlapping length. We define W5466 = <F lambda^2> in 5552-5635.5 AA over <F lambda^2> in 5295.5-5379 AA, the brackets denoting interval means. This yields 1.1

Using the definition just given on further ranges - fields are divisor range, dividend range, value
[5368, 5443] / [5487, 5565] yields 1.11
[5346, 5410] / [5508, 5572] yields 1.11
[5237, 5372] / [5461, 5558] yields 1.11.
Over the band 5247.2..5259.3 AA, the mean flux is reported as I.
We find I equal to 56.2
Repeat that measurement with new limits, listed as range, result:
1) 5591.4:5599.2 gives 55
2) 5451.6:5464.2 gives 54.1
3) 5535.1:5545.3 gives 59.3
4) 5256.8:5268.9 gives 50.4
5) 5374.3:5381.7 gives 55.8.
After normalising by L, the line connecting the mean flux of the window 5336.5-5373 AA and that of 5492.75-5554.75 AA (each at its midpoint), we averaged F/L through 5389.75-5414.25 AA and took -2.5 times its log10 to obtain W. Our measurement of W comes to 0.07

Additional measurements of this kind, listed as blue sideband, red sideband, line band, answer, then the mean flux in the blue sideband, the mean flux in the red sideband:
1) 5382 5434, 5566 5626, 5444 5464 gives 0.025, 54.4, 55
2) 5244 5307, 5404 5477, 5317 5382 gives -0.010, 53.3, 54.4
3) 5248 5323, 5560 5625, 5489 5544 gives -0.027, 54.4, 55.3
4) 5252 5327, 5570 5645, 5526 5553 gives -0.046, 54.2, 55.6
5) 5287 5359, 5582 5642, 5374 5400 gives 0.034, 56.2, 55.9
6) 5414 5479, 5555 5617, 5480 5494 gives -0.025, 54.6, 55.6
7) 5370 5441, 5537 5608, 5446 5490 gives 0.014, 53.9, 56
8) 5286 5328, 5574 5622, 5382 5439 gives 0.039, 56.8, 55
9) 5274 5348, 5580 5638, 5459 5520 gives 0.003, 55.4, 55.9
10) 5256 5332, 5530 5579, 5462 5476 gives 0.017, 53.4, 56.8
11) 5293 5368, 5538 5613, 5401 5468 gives 0.029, 55.6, 56.5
